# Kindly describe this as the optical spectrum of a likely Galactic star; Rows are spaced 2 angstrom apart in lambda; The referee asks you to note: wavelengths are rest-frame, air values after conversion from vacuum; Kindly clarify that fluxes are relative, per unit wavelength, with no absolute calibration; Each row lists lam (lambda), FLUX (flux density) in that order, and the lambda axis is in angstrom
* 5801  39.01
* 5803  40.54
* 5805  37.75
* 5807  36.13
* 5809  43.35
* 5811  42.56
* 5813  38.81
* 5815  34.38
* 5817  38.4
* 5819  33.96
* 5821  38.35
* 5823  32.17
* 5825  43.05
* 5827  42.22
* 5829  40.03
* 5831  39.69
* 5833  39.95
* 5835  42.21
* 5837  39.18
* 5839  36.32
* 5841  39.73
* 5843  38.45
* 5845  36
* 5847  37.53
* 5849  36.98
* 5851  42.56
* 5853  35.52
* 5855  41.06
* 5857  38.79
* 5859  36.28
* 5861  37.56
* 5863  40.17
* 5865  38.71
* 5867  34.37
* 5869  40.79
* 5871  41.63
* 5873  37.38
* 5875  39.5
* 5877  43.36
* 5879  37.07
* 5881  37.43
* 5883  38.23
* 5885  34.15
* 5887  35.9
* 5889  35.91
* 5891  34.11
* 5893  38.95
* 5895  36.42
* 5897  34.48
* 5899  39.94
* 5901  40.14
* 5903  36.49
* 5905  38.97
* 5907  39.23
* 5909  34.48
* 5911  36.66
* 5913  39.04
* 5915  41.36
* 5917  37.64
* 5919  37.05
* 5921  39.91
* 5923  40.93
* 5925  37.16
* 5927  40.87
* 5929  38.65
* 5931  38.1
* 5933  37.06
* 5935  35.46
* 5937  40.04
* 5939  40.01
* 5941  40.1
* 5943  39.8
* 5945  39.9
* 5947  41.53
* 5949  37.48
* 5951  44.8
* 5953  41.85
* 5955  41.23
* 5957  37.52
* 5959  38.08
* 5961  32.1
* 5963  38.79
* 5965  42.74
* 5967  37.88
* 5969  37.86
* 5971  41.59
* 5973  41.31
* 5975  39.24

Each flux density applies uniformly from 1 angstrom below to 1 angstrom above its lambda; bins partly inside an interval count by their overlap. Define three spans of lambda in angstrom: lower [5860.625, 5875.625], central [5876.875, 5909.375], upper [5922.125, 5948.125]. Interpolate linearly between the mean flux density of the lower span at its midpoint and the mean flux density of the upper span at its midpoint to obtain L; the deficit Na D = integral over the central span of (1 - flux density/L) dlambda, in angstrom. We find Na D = 1.4 angstrom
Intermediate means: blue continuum 38.8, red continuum 39.2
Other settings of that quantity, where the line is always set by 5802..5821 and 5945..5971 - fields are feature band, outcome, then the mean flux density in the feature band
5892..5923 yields 0.7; 38.1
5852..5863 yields 0.2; 38.1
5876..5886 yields 0.2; 38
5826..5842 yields -0.6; 39.9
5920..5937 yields 0.3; 38.6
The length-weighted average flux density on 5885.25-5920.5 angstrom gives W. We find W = 37.4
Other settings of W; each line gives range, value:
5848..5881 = 38.8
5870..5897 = 37.6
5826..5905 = 38.3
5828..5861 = 38.7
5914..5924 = 39.4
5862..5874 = 38.8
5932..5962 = 39.1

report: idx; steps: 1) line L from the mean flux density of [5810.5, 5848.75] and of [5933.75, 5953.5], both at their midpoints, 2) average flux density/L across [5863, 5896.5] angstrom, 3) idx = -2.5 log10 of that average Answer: 0.04 mag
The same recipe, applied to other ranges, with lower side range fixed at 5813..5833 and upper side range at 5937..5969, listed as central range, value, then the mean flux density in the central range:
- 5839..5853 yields 0.01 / 38.2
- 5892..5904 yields 0.03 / 37.7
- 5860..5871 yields 0.00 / 38.6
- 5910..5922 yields 0.02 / 38.6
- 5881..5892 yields 0.09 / 35.8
